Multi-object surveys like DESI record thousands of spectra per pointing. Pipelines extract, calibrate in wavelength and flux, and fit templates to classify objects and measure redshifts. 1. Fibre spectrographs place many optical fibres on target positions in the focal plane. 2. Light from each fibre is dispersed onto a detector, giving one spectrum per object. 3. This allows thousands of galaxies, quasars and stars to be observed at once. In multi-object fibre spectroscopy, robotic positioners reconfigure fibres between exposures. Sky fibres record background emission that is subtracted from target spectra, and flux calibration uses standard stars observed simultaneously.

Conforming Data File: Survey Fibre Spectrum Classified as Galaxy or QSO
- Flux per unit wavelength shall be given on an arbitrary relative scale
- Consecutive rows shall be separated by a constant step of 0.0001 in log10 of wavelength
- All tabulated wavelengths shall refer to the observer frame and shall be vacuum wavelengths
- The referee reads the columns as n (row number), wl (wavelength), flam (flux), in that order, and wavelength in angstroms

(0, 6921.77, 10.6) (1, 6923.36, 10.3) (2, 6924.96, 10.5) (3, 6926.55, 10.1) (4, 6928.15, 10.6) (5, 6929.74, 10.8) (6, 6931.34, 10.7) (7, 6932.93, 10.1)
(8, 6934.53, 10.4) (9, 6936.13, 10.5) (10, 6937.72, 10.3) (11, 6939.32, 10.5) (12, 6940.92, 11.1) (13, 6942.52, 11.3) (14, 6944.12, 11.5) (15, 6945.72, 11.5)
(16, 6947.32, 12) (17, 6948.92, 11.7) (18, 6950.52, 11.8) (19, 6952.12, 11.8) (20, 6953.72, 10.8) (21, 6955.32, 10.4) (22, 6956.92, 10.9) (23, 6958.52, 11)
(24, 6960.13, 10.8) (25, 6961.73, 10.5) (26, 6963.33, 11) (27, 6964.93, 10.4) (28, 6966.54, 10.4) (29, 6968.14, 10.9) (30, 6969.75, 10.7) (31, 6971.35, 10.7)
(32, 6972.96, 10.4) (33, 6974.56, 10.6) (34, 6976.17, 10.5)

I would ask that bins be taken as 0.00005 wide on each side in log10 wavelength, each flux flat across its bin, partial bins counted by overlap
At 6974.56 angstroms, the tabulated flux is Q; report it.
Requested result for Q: 10.6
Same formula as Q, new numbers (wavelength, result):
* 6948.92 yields 11.7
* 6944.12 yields 11.5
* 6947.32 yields 12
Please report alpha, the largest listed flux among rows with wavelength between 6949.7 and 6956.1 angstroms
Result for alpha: 11.8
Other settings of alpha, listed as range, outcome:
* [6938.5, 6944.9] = 11.5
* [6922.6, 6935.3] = 10.8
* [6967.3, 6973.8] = 10.9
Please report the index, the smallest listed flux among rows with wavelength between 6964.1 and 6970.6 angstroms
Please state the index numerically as 10.4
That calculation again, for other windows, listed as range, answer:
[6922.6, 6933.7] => 10.1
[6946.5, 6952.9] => 11.7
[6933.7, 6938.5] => 10.3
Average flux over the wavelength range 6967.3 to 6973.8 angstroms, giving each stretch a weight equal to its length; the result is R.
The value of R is 10.7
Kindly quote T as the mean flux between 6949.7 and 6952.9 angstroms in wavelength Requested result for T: 11.8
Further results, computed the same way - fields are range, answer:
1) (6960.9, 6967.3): 10.6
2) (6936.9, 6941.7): 10.6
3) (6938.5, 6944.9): 11.1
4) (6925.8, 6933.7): 10.5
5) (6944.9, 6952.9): 11.8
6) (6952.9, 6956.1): 10.6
